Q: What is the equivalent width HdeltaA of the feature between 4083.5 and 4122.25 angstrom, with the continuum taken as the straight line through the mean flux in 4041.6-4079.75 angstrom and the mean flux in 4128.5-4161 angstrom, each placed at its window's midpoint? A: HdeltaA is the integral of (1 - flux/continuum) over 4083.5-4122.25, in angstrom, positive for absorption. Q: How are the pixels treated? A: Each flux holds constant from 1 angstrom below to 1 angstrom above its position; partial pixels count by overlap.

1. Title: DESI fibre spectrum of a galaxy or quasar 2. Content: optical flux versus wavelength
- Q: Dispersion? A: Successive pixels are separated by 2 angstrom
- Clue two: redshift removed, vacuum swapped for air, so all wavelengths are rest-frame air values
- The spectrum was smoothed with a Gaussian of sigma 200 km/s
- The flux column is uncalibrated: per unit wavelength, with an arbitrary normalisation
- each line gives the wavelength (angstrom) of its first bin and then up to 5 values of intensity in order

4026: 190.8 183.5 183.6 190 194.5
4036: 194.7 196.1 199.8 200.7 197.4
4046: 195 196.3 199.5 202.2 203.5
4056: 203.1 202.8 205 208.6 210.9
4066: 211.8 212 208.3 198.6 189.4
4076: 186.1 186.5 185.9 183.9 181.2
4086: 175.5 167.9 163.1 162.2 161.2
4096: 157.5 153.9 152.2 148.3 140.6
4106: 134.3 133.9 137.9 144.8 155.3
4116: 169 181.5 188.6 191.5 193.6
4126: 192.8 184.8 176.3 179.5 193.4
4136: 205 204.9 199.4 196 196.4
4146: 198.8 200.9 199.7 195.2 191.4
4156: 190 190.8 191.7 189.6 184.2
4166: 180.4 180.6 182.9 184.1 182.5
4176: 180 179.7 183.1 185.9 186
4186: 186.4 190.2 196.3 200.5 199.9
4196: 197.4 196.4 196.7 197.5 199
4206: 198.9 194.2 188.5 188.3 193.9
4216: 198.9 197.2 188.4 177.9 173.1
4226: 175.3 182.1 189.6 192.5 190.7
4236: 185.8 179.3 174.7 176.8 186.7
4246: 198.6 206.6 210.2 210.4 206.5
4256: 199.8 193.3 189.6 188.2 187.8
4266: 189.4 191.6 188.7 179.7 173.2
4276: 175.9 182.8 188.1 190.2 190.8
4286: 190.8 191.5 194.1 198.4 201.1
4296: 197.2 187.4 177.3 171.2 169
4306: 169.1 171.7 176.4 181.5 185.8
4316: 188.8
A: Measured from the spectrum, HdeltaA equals 7.5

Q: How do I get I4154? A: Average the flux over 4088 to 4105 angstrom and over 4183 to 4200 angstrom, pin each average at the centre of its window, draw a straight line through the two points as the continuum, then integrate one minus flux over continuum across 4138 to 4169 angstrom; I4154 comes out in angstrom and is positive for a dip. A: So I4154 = -2.4 angstrom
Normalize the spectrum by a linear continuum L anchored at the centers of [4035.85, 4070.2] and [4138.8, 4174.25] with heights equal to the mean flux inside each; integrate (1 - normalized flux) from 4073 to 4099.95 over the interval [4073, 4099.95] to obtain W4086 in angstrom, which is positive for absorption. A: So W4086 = 3.6 angstrom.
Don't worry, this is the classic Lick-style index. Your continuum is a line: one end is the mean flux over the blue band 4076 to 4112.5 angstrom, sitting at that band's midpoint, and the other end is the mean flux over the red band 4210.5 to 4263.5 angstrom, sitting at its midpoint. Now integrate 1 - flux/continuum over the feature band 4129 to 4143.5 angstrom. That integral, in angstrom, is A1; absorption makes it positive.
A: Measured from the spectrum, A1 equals -2.1 angstrom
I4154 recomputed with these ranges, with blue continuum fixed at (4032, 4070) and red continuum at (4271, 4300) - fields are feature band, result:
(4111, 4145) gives 2.0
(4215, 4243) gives 1.0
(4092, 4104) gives 2.7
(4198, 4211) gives -0.2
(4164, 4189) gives 1.4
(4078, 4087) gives 0.8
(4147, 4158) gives 0.0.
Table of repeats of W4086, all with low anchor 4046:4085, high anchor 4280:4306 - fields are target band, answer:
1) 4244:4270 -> -1.0 angstrom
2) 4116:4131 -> 0.8 angstrom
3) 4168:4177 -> 0.5 angstrom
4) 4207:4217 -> -0.1 angstrom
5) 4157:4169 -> 0.5 angstrom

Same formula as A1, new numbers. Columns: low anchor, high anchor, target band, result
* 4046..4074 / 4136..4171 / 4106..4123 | 3.1 angstrom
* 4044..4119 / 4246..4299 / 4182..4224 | -1.2 angstrom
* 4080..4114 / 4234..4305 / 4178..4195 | -1.6 angstrom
